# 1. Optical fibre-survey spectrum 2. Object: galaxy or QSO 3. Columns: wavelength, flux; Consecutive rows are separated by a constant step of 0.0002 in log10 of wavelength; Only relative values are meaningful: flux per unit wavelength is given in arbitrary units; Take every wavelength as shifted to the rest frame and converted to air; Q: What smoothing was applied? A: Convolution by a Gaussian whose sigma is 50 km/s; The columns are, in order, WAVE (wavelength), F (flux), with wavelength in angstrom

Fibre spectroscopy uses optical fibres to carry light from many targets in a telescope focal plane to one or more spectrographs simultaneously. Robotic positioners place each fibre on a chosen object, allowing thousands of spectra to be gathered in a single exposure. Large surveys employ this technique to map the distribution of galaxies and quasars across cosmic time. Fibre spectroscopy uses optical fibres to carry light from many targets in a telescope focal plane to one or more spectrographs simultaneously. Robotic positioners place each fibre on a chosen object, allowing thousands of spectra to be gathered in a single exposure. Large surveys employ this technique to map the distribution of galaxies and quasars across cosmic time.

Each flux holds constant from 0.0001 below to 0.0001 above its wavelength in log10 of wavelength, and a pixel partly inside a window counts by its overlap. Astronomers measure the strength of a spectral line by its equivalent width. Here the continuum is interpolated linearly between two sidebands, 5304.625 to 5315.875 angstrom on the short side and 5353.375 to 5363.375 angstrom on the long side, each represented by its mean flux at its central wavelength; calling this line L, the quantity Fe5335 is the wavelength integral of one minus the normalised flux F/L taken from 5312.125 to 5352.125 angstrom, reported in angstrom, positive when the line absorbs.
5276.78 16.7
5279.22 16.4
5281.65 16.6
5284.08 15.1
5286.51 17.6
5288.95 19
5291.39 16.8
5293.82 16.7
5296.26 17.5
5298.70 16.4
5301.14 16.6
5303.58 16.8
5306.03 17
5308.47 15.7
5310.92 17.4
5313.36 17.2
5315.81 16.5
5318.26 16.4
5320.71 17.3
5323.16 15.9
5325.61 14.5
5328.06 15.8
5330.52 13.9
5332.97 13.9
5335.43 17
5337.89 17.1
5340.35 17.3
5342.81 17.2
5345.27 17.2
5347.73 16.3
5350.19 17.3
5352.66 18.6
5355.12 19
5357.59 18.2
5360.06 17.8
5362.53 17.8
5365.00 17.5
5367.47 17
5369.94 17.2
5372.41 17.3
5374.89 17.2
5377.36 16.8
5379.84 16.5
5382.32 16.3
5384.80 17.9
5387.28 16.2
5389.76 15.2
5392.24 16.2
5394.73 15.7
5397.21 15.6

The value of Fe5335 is 2.5 angstrom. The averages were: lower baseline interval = 16.8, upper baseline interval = 18.2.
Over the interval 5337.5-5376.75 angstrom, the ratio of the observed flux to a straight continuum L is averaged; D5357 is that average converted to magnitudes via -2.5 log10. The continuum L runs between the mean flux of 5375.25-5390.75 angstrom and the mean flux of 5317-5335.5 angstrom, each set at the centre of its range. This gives -0.09 mag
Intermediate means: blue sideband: 15.5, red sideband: 16.5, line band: 17.5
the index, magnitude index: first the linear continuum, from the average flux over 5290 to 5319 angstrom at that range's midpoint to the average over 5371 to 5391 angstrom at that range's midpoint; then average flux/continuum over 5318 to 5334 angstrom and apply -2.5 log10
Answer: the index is 0.09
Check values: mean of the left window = 16.8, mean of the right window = 16.7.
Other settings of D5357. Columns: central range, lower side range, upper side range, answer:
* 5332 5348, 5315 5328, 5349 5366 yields 0.03 mag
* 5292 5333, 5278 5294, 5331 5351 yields 0.03 mag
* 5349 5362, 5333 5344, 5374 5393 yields -0.09 mag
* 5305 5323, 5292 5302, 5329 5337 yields -0.05 mag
